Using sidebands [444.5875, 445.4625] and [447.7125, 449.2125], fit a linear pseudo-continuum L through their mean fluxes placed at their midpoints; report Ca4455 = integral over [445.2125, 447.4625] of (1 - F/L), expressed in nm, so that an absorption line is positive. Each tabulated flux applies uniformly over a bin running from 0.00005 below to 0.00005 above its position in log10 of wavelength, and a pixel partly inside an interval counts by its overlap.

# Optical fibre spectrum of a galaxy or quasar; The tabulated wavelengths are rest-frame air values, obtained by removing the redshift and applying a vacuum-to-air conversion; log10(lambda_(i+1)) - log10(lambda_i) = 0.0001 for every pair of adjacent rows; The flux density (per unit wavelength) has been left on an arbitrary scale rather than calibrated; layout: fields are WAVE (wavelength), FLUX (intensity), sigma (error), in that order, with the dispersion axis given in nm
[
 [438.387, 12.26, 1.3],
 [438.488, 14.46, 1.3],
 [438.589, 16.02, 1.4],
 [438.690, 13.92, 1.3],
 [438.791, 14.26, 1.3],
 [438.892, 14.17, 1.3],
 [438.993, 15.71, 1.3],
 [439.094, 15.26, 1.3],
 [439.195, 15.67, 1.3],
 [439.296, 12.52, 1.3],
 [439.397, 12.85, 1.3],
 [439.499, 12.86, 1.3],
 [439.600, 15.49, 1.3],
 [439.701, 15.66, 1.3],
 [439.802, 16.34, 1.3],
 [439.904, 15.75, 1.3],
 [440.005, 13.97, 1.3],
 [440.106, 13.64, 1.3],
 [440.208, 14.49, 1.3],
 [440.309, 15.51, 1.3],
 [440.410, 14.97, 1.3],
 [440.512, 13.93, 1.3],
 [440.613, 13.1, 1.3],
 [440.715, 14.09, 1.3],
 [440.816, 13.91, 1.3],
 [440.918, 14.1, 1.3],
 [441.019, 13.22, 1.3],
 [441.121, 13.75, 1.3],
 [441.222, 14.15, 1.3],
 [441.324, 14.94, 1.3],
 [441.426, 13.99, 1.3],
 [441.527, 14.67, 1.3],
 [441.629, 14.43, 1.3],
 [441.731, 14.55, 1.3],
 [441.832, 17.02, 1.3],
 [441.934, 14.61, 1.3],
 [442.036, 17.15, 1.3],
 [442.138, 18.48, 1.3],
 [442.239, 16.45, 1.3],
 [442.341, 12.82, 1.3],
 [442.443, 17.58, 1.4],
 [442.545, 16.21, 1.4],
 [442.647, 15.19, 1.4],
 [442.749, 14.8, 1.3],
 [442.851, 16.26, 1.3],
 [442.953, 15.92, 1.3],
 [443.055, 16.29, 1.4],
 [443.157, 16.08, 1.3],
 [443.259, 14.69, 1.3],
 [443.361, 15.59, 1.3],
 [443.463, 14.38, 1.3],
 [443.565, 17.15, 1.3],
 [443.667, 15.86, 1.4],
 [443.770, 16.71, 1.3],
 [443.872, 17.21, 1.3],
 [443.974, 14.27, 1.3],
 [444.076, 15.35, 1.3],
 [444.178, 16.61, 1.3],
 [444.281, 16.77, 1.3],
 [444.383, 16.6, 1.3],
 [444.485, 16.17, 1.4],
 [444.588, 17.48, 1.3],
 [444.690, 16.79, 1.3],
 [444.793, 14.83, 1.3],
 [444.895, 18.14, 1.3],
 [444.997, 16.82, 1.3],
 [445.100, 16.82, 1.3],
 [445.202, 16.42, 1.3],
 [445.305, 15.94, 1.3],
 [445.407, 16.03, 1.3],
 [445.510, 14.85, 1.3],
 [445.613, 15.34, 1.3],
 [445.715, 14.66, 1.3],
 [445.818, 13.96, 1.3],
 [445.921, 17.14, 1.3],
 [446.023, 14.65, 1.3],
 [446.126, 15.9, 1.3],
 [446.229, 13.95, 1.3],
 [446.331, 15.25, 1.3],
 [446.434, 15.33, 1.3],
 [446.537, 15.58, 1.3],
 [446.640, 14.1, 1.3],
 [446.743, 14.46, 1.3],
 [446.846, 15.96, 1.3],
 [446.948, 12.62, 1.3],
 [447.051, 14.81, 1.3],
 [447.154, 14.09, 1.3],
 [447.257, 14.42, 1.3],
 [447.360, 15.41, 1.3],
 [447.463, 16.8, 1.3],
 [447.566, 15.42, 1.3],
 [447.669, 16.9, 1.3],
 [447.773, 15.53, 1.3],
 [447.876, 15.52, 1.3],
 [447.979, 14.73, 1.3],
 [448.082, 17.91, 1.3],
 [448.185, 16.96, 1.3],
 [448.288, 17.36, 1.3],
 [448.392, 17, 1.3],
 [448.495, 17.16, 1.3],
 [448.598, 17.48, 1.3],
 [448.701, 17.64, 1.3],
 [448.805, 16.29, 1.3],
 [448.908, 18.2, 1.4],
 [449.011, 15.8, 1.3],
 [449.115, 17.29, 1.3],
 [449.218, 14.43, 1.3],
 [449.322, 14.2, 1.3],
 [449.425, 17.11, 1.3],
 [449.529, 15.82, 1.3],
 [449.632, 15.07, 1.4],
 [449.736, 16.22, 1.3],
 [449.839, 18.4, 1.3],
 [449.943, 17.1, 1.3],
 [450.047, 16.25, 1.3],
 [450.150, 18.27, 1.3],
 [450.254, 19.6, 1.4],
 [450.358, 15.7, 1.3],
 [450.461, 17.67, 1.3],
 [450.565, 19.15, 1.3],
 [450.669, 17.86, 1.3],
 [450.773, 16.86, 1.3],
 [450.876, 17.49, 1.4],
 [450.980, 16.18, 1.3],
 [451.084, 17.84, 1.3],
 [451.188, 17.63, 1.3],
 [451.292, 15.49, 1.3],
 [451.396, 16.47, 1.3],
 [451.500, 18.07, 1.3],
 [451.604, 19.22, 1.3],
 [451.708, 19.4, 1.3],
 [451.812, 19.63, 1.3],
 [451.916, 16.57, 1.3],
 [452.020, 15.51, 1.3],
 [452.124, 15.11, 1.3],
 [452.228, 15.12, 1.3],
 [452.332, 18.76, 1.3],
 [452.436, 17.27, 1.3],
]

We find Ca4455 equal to 0.21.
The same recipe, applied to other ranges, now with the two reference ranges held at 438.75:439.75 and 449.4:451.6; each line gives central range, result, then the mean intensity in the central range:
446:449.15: 0.13 nm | 15.8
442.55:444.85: -0.06 nm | 16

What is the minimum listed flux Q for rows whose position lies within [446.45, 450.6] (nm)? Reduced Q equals 12.62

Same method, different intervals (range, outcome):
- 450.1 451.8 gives 15.49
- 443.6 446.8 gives 13.95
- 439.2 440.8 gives 12.52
